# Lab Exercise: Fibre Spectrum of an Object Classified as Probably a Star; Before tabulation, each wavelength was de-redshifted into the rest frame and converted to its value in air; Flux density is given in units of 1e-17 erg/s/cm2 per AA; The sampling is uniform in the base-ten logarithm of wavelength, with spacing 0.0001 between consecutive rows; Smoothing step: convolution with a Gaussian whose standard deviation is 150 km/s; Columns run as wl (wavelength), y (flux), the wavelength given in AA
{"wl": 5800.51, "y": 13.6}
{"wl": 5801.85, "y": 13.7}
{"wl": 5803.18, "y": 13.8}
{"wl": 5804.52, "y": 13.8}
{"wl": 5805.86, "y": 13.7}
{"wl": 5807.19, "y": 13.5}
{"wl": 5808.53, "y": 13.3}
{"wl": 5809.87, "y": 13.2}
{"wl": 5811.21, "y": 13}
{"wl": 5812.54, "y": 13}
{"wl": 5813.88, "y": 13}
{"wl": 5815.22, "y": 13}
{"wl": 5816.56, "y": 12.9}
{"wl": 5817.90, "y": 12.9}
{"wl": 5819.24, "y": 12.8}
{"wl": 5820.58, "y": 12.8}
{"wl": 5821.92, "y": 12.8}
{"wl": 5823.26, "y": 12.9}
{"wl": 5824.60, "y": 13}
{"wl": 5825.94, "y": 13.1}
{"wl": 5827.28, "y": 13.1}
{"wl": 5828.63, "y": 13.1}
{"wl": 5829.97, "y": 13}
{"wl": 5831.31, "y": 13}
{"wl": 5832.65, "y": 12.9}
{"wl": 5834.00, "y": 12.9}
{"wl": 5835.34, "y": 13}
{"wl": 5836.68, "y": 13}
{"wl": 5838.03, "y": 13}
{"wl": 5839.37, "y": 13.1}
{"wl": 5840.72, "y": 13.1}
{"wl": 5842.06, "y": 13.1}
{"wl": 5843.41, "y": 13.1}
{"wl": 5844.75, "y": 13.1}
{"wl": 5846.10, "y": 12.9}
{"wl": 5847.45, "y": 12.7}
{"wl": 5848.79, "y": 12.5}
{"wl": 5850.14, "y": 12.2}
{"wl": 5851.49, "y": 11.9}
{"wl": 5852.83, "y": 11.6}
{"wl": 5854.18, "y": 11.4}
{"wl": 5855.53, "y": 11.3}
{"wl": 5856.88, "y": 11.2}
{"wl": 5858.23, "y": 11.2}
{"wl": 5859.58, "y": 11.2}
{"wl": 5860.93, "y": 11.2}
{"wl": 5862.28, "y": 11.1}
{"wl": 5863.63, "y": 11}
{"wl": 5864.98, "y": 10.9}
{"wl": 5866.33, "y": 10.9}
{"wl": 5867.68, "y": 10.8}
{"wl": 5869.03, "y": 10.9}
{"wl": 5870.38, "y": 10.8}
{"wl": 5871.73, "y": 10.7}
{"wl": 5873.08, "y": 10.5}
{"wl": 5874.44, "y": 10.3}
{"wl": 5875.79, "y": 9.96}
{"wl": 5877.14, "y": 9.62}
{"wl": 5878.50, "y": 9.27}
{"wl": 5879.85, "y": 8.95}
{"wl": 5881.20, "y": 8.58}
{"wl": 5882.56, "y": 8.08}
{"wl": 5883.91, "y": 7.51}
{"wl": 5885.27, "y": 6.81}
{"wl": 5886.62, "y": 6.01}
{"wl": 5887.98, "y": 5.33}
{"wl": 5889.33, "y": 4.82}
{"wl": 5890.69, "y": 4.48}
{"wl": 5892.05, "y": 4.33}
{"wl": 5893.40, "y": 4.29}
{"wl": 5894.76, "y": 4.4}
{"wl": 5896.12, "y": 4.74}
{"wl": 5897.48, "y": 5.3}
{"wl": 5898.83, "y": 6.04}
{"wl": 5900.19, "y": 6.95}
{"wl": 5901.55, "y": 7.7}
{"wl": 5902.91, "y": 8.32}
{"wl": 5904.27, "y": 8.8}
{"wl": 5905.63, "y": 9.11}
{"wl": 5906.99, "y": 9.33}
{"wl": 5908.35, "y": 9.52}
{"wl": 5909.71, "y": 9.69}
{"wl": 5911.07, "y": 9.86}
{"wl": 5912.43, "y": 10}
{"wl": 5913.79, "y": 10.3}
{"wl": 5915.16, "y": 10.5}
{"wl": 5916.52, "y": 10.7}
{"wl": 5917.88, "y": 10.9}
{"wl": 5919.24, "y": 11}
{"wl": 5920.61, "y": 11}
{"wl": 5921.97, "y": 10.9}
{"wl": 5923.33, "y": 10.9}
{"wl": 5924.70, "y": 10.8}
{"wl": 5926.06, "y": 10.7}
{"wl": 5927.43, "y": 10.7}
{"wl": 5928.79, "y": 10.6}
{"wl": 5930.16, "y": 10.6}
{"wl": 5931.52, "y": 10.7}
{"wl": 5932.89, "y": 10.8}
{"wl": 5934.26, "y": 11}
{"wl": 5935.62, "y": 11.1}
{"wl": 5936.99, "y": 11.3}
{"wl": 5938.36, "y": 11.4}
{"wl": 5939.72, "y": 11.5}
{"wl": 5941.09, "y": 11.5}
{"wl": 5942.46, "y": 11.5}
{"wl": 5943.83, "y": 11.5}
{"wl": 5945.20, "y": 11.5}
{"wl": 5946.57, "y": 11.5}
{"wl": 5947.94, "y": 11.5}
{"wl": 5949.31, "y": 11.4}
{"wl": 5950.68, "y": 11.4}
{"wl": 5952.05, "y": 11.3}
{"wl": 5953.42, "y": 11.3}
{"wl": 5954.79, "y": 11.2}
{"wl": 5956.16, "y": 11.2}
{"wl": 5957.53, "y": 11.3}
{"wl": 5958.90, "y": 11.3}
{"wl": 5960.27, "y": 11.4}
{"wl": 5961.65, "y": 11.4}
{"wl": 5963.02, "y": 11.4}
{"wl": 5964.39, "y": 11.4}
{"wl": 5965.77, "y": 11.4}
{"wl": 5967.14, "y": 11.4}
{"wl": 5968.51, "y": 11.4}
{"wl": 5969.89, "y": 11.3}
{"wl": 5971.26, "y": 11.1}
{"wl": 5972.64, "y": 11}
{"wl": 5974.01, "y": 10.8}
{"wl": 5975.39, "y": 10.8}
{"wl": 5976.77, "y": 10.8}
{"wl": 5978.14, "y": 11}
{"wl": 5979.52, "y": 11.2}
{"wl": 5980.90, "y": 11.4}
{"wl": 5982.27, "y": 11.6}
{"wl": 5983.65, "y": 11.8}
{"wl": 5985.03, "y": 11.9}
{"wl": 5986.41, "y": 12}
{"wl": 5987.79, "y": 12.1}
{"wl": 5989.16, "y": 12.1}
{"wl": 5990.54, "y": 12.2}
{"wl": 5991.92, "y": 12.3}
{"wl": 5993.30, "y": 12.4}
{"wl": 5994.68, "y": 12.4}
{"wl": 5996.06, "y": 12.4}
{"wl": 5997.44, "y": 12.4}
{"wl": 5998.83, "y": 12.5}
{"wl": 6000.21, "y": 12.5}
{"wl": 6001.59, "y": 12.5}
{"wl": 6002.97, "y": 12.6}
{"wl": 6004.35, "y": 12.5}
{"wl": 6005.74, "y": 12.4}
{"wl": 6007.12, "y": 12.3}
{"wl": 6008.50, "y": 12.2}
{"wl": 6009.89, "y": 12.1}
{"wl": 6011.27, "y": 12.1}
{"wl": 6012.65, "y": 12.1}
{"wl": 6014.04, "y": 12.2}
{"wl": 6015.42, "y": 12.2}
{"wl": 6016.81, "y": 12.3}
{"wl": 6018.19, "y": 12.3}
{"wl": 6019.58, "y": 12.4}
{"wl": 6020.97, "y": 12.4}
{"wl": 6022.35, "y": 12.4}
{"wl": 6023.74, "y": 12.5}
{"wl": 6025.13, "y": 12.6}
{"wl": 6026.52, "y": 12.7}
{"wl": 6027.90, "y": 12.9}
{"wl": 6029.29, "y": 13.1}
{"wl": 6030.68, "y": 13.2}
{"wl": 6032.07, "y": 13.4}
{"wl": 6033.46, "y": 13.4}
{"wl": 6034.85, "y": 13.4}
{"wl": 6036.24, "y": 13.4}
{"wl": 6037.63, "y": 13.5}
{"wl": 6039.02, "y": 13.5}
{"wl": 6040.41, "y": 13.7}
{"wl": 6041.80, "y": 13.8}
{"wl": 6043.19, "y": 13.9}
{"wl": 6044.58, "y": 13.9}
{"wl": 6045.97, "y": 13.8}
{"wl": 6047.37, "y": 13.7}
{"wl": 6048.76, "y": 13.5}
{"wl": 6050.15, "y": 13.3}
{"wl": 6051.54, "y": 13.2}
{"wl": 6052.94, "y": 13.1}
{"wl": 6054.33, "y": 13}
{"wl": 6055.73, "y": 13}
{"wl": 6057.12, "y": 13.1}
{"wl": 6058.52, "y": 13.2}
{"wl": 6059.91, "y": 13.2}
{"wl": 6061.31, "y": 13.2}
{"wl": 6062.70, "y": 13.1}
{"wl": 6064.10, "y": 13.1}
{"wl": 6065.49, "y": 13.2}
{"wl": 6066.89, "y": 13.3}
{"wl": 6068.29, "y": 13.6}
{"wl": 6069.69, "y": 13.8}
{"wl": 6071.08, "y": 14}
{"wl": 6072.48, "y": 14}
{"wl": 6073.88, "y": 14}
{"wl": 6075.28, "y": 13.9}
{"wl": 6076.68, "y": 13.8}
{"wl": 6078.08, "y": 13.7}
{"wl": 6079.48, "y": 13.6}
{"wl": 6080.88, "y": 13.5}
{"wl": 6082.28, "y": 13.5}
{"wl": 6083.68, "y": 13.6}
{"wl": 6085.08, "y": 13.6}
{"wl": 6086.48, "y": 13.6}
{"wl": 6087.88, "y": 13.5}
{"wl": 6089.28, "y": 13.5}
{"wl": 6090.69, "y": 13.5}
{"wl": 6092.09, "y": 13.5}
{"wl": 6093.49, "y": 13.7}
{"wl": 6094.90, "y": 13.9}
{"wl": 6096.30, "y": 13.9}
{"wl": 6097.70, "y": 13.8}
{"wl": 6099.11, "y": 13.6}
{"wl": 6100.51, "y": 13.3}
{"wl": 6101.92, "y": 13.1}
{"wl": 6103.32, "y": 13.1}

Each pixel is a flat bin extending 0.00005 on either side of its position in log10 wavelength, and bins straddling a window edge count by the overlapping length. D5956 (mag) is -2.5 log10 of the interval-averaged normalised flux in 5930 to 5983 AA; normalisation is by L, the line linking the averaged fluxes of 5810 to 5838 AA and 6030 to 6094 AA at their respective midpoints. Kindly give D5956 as 0.178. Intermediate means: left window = 13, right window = 13.5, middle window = 11.3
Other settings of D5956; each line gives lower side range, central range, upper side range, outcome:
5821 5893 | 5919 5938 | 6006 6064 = 0.082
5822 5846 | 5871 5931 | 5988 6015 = 0.423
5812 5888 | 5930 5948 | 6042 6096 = 0.100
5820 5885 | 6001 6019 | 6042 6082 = 0.062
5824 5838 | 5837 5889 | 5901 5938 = 0.132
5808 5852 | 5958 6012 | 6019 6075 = 0.122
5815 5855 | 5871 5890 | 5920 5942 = 0.392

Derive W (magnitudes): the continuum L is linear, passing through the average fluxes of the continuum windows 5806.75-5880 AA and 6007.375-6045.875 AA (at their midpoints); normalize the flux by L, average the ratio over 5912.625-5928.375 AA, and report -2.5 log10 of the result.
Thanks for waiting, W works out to 0.16 mag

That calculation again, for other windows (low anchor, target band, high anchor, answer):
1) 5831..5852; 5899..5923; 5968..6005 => 0.27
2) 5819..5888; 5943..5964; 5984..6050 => 0.08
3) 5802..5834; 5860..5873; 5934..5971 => 0.15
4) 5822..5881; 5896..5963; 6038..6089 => 0.20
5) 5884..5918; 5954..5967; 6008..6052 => -0.14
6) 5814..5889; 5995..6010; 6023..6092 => 0.04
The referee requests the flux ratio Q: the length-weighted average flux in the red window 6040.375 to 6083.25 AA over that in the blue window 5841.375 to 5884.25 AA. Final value 1.23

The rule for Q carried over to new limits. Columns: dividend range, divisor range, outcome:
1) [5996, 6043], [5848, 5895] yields 1.36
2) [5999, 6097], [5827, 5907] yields 1.32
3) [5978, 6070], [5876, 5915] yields 1.70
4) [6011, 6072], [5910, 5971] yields 1.18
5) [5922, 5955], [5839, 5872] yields 0.95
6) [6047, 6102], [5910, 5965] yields 1.22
